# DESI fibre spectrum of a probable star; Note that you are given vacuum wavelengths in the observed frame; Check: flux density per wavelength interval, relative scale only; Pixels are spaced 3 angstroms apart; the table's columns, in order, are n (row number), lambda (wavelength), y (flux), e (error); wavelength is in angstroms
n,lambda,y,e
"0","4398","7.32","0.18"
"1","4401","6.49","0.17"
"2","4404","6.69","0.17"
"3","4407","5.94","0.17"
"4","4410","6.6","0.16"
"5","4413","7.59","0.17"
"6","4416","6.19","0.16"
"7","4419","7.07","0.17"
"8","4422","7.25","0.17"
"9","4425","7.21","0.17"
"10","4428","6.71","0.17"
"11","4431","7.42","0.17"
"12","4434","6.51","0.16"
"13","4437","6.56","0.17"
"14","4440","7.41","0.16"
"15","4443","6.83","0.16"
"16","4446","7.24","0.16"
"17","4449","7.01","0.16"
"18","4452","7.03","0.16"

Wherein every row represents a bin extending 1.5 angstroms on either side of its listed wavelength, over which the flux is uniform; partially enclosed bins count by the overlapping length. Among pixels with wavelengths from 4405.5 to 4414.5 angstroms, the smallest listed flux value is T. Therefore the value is 5.94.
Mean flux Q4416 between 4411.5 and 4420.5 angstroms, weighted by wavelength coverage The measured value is 6.95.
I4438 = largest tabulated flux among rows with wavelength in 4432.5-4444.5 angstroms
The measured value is 7.41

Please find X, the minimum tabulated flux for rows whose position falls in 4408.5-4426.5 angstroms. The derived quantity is 6.19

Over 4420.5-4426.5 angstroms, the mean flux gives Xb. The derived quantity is 7.23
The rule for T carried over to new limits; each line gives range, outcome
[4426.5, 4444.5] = 6.51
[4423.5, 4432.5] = 6.71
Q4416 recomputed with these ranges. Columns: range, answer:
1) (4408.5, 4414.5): 7.09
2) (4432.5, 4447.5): 6.91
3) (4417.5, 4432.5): 7.13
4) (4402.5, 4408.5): 6.32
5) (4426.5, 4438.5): 6.8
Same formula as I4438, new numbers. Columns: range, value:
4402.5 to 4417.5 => 7.59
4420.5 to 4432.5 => 7.42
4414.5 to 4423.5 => 7.25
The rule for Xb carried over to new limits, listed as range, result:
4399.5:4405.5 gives 6.59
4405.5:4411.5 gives 6.27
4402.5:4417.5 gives 6.6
